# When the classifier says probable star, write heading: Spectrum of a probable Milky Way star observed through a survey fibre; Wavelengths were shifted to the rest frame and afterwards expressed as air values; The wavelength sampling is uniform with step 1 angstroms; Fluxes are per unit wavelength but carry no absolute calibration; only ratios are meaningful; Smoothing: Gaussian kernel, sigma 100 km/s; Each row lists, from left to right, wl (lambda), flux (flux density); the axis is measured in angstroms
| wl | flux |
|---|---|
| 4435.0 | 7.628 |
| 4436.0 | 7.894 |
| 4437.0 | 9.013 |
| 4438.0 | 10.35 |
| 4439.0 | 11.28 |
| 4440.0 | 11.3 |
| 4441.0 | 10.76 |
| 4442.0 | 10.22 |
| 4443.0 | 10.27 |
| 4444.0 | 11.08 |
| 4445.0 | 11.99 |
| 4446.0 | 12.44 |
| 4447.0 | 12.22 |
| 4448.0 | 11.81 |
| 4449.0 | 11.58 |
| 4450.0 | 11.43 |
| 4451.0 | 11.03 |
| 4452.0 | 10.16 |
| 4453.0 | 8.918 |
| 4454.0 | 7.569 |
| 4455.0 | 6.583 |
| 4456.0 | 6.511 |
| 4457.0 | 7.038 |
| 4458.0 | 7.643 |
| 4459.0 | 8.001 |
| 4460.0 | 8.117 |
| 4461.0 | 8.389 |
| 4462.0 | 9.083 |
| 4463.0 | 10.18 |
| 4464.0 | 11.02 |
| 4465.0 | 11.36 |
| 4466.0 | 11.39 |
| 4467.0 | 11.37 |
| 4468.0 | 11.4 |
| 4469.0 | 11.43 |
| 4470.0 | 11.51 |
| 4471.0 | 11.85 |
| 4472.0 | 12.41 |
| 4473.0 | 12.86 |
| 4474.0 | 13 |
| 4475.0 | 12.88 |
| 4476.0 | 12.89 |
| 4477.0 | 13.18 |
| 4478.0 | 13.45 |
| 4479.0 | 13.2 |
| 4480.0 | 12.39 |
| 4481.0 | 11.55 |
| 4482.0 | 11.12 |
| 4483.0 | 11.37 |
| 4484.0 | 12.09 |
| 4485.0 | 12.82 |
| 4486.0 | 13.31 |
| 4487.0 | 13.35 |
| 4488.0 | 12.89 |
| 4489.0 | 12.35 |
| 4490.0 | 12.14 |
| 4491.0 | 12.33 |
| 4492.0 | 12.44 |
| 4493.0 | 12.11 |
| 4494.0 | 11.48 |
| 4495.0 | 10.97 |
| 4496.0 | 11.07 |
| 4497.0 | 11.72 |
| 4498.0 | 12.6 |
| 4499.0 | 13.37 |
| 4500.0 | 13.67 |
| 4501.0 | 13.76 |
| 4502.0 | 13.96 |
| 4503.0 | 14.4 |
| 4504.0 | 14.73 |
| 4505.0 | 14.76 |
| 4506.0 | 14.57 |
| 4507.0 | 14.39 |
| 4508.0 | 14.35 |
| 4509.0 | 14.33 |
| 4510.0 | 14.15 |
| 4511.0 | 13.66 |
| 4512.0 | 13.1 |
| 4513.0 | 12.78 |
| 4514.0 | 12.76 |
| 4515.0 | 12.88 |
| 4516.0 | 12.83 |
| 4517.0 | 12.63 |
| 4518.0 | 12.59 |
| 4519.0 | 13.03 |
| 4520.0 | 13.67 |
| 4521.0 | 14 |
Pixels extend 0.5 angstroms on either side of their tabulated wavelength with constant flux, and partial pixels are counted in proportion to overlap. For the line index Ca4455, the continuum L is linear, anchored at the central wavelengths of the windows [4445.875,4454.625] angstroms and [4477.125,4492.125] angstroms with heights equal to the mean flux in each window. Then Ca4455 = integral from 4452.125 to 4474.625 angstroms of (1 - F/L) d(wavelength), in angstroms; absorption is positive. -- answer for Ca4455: 2.95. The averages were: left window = 10.7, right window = 12.5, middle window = 9.91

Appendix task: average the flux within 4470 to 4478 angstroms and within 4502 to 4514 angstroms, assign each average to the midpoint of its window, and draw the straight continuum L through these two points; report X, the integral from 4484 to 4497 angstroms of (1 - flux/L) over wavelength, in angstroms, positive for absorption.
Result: 1.1 angstroms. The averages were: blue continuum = 12.7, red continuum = 14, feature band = 12.2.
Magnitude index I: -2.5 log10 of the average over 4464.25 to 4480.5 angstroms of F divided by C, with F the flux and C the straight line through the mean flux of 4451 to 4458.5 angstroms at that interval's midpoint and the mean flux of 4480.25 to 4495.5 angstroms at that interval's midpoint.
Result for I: -0.200 mag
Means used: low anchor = 7.99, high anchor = 12.2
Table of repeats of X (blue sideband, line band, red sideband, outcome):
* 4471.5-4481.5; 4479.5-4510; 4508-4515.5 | 0.5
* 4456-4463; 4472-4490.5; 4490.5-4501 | -3.6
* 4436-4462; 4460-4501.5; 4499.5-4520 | -0.7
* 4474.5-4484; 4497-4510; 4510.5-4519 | -1.2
